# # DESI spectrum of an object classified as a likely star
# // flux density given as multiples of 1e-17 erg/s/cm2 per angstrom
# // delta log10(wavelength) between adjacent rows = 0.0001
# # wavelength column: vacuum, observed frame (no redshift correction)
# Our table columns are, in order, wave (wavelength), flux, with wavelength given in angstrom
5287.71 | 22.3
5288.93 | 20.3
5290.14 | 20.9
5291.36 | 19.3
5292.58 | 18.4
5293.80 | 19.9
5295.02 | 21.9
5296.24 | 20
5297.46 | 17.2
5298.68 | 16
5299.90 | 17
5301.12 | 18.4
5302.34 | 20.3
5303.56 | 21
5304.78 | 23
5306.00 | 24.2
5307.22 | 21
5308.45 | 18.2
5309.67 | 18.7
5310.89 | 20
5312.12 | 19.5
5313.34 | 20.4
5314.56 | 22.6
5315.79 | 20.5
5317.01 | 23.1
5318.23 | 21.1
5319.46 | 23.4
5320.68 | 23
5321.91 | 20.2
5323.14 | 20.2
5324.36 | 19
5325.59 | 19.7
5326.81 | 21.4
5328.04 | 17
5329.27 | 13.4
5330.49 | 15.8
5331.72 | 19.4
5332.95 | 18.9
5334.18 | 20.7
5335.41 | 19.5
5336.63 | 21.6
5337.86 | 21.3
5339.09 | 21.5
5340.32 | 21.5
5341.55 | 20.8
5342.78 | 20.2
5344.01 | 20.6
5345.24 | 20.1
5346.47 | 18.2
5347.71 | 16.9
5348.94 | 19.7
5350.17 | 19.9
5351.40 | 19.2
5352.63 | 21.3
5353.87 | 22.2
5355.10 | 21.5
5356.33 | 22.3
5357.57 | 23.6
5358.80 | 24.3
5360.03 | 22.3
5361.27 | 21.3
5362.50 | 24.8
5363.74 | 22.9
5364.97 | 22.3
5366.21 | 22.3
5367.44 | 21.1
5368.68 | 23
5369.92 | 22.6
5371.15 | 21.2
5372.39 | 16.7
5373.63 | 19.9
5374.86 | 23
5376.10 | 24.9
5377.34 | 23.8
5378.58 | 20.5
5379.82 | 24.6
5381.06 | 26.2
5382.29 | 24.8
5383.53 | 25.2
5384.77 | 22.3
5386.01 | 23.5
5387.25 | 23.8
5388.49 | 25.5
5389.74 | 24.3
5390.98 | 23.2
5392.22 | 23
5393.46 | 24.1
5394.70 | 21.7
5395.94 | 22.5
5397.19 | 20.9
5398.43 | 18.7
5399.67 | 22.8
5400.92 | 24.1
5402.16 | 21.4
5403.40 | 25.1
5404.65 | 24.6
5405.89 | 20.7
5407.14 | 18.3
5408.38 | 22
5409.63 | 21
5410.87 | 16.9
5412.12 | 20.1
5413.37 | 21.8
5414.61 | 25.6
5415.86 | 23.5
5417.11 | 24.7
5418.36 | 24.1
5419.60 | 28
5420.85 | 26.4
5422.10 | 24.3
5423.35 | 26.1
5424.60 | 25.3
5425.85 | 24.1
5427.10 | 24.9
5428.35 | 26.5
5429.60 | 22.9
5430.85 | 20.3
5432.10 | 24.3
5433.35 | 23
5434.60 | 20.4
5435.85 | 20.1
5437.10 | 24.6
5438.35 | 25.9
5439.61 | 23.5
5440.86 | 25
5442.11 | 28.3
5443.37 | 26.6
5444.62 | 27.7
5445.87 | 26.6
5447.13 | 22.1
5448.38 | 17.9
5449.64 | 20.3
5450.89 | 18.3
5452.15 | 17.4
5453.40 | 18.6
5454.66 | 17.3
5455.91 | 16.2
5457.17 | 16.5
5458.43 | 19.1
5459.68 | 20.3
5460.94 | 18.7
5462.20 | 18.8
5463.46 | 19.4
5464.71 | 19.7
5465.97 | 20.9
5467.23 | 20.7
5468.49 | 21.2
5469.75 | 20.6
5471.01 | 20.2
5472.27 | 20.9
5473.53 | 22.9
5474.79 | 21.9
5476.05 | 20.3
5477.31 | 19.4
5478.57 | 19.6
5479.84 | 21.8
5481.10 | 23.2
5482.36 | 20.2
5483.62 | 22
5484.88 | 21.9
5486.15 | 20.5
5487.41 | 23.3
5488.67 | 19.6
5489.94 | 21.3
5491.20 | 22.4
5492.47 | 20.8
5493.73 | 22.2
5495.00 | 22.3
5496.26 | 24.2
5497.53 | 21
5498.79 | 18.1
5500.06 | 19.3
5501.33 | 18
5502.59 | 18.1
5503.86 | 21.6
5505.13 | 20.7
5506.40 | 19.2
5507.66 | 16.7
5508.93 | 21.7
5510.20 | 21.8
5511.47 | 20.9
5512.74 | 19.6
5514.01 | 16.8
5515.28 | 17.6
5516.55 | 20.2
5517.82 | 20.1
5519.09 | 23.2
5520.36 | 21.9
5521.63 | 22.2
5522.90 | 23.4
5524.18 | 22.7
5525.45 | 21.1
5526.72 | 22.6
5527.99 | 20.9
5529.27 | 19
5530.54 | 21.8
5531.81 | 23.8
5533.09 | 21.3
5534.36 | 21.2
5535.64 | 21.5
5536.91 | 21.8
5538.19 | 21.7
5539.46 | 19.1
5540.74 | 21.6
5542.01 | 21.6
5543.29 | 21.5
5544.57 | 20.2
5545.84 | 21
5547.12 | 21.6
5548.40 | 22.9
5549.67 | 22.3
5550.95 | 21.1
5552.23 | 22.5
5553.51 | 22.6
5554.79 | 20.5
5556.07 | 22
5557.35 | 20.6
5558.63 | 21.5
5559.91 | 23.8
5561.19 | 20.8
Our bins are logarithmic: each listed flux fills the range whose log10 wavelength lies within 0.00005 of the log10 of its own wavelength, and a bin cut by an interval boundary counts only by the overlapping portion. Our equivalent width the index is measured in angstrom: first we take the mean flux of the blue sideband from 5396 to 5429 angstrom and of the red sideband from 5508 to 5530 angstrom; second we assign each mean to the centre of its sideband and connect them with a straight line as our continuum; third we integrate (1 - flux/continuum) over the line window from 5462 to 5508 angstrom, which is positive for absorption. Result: 1.9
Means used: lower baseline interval 23.1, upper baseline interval 20.9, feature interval 20.7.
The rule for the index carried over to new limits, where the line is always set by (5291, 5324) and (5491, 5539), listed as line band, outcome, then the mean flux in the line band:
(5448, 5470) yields 1.8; 19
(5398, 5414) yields -0.6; 21.4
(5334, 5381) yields -2.4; 21.5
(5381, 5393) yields -2.1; 24.1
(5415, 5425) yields -2.3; 25.3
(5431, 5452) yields -2.6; 23.2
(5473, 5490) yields -0.4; 21.3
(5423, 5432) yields -1.6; 24.2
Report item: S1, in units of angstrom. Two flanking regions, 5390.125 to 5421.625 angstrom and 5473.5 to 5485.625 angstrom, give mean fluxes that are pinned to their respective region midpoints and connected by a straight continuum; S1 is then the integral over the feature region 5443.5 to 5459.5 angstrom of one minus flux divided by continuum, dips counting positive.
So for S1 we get 1.3 angstrom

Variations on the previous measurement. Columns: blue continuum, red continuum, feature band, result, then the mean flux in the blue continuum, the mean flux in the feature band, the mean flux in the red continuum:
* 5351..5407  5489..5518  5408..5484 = -2.27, 22.6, 22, 20.2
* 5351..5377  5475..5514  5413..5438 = -3.12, 22.1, 24.1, 20.7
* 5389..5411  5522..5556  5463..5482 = 0.85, 22.1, 20.9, 21.6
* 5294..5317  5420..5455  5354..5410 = -1.89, 20.1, 22.6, 23.2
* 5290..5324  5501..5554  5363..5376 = -0.73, 20.3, 21.7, 21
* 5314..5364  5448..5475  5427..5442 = -2.95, 20.6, 23.6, 19.4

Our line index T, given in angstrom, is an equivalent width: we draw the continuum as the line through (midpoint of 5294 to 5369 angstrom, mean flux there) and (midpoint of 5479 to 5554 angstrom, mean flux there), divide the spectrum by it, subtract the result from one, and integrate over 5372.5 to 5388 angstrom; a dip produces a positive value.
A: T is -2.0 angstrom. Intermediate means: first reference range 20.5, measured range 23.3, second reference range 21.1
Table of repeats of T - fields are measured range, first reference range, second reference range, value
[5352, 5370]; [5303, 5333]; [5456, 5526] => -2.0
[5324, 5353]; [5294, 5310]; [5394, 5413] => 1.3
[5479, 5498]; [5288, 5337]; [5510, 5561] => -0.7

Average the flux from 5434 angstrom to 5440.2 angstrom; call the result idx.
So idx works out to 22.9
